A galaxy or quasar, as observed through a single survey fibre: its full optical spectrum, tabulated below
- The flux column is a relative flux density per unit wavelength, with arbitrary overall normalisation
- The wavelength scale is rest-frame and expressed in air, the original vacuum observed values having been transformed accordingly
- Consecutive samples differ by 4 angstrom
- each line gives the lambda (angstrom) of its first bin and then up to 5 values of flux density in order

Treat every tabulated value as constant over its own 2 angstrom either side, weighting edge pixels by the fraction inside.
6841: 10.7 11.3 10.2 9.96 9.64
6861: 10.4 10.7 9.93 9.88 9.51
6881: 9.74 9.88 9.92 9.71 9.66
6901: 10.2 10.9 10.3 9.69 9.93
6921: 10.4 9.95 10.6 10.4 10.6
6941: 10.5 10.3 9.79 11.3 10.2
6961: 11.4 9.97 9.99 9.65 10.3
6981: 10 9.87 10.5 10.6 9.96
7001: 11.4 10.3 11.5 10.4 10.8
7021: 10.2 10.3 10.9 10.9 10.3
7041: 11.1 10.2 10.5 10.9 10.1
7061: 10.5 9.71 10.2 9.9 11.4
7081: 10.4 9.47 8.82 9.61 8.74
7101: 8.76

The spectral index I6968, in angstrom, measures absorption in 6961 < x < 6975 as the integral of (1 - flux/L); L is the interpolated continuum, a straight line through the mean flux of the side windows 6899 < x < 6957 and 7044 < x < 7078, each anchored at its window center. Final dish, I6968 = 0.3 angstrom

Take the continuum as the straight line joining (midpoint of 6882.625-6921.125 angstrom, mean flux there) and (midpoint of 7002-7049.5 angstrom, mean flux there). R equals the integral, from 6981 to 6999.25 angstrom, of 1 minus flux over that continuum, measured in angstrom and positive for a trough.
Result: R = 0.4 angstrom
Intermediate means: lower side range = 10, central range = 10.2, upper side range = 10.6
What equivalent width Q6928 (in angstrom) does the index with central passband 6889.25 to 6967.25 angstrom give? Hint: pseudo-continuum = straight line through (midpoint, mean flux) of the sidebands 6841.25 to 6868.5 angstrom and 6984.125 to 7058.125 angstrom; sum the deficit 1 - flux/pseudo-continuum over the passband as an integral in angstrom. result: 1.23 angstrom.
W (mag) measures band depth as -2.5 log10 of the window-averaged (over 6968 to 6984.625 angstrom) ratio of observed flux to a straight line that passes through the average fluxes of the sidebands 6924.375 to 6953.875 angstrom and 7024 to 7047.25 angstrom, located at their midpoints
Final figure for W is 0.056 mag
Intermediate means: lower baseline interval 10.4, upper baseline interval 10.6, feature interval 9.97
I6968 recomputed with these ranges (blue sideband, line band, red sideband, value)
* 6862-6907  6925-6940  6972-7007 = -0.45 angstrom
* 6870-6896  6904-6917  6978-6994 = -0.39 angstrom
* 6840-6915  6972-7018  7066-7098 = -2.27 angstrom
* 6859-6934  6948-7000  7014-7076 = -0.14 angstrom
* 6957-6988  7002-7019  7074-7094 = -1.15 angstrom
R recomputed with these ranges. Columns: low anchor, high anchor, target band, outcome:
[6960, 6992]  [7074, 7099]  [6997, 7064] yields -4.3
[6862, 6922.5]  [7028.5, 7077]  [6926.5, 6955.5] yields -0.9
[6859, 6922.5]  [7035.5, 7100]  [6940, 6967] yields -1.2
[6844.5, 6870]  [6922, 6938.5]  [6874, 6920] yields 1.6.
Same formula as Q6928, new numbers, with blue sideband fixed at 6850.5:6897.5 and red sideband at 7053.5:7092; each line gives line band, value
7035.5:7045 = -0.5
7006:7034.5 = -1.9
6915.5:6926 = -0.2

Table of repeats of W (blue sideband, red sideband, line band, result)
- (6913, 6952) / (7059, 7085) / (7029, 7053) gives -0.038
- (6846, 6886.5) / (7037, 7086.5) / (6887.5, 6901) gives 0.027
